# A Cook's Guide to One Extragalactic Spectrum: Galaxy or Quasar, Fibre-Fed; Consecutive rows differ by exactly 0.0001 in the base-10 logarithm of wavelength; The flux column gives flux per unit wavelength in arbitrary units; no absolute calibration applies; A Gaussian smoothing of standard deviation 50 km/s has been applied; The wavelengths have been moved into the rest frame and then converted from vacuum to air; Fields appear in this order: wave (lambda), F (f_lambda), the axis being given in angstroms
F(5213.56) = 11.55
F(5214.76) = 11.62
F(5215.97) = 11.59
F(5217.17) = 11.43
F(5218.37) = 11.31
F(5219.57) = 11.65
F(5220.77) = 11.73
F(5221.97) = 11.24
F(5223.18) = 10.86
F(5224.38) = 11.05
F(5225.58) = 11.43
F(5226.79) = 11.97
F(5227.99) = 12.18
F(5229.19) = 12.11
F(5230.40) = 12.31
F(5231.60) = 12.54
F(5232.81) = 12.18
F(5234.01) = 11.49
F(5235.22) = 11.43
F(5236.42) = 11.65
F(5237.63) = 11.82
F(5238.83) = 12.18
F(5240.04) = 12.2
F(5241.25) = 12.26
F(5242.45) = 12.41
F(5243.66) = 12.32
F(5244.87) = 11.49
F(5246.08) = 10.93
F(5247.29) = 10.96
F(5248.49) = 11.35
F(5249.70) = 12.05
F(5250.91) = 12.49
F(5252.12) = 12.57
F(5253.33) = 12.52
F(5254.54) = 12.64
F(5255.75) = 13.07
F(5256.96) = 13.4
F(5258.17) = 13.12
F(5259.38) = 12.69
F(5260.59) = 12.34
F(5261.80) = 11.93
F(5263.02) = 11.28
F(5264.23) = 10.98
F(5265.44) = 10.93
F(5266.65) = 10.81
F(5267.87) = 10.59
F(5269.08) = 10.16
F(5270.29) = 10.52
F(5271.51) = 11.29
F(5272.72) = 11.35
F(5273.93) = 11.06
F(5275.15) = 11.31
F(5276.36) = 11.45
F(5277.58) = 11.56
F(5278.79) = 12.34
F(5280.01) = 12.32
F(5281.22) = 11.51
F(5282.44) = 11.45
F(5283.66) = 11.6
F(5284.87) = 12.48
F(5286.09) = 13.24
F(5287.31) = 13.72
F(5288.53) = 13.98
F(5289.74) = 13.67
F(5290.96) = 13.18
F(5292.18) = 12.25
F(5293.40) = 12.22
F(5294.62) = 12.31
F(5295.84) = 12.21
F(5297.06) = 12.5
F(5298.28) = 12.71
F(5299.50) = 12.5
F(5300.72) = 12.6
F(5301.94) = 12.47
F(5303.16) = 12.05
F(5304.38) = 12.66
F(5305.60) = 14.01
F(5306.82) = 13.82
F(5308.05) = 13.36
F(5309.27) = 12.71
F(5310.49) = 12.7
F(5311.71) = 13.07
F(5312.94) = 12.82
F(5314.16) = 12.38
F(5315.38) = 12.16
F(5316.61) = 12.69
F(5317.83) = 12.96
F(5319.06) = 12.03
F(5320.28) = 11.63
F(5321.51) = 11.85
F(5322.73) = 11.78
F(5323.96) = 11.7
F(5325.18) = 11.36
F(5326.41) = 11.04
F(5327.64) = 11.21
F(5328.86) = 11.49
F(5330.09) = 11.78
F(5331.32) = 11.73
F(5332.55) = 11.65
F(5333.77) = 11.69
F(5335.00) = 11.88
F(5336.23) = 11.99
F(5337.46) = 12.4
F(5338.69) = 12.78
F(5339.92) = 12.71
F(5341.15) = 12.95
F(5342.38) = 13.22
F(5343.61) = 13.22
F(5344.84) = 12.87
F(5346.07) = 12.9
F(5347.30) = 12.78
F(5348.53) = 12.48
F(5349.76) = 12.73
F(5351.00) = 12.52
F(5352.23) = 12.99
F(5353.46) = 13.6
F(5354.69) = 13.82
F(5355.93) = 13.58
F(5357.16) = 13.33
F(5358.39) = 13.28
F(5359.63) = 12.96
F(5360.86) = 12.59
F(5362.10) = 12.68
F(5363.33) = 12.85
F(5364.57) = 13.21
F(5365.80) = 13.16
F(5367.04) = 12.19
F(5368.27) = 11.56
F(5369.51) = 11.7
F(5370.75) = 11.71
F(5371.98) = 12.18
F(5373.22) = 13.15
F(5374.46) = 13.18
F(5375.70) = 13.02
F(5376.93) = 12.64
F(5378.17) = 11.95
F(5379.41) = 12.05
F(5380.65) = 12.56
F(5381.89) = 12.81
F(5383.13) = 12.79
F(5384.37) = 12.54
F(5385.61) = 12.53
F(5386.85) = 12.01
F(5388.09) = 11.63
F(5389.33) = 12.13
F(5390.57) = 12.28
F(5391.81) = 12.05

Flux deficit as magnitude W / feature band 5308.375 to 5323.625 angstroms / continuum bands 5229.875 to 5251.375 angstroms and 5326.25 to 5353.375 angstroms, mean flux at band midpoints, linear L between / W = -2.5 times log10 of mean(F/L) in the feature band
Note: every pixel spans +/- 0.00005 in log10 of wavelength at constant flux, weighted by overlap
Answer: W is -0.01 mag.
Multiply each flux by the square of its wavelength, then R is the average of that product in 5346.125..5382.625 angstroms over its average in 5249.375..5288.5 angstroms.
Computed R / 1.1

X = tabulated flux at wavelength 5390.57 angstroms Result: 12.28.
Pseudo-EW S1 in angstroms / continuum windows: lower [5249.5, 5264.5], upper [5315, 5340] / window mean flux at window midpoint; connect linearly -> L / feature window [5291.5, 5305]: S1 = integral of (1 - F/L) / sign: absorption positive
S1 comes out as -0.3 angstroms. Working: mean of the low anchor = 12.4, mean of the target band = 12.4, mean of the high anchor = 11.9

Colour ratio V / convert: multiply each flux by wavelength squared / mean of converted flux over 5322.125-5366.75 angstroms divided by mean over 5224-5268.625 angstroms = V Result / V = 1.09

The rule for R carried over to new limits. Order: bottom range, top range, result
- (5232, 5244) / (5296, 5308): 1.09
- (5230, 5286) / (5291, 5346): 1.07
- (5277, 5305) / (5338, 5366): 1.06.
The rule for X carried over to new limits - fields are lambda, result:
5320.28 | 11.63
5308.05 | 13.36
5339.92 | 12.71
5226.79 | 11.97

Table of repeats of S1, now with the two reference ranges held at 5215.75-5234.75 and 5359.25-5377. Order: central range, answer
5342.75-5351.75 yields -0.3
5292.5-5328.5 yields -0.5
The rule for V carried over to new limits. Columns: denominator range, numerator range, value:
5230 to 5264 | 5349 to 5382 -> 1.10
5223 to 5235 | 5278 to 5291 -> 1.09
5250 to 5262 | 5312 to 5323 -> 0.99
